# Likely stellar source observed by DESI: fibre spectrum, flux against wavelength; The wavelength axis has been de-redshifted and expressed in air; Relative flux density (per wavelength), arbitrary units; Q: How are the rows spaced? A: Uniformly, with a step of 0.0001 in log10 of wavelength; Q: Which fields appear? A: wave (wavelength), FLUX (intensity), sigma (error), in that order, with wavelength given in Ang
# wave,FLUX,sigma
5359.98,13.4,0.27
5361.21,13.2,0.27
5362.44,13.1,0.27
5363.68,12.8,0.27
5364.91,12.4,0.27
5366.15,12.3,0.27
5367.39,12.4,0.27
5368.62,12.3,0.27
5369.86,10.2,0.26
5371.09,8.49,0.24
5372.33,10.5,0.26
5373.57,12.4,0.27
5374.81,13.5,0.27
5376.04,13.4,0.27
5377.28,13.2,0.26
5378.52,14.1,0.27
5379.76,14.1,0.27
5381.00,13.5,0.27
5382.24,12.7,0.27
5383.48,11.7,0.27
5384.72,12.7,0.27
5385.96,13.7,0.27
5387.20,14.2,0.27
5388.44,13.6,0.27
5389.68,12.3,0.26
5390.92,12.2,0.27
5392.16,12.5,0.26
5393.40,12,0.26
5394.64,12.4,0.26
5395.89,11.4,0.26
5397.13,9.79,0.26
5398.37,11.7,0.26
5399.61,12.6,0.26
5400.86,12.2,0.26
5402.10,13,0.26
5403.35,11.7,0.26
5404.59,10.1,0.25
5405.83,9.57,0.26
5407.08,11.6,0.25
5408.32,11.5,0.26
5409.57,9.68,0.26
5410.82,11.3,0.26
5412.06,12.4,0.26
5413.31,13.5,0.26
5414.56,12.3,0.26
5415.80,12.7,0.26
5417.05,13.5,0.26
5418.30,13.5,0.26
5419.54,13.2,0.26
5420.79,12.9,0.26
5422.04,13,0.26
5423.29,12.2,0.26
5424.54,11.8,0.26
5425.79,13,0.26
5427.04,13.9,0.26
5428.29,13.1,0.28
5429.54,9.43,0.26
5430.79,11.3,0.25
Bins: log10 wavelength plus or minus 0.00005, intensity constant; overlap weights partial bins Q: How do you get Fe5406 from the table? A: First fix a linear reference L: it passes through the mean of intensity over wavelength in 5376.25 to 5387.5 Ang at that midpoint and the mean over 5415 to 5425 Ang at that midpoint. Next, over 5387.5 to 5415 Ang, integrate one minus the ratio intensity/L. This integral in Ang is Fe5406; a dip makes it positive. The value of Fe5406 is 2.7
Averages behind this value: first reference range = 13.3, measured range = 11.8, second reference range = 12.9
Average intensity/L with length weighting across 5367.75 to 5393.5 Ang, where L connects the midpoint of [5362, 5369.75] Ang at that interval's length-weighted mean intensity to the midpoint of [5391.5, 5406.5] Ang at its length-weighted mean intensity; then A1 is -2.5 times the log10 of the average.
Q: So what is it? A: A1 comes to -0.048 mag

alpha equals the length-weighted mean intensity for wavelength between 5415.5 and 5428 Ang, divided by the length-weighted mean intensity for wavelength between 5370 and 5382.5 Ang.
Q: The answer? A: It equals 1.04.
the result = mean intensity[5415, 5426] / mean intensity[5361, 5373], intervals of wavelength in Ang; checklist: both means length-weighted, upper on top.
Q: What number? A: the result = 1.10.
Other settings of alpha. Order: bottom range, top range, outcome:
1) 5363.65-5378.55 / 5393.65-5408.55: 0.95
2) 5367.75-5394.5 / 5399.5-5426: 0.97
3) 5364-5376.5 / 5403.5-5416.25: 0.97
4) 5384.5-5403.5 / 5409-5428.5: 1.02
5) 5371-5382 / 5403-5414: 0.88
